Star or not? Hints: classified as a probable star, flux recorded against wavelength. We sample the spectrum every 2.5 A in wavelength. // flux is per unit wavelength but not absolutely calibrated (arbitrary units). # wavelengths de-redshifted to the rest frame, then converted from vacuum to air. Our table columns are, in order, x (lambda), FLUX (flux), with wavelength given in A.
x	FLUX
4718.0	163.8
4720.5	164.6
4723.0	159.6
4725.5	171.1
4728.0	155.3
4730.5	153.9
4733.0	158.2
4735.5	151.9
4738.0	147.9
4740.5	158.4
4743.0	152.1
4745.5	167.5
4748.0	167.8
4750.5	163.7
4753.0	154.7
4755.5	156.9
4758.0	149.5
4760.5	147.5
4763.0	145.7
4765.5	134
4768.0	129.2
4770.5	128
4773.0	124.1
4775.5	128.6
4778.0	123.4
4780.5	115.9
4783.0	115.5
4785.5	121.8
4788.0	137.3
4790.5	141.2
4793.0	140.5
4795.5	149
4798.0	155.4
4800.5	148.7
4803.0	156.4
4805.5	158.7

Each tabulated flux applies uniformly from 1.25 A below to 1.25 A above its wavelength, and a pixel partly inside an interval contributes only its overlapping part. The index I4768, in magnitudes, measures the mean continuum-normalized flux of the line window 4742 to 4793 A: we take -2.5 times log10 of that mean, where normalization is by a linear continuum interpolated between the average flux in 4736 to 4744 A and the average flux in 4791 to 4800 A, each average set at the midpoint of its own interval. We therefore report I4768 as 0.08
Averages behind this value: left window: 153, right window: 148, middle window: 140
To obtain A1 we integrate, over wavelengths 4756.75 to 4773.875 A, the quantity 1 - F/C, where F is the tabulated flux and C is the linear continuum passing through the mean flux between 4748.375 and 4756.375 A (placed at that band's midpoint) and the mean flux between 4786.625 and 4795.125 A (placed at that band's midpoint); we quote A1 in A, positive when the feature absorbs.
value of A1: 1.8 A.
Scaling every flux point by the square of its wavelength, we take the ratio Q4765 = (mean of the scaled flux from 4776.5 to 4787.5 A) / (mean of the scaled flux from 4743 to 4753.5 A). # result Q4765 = 0.75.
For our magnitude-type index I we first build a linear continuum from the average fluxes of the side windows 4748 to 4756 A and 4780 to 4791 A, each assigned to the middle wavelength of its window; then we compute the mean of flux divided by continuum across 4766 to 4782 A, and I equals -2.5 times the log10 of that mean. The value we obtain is 0.10 mag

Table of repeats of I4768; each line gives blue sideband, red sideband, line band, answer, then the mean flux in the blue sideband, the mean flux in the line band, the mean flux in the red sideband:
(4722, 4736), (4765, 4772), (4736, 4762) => -0.090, 159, 156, 130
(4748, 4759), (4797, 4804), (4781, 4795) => 0.176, 158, 131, 153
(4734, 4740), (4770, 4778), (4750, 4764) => -0.110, 151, 153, 126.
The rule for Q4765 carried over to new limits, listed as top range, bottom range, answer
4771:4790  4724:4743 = 0.81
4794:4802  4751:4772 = 1.07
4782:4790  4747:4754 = 0.79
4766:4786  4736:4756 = 0.79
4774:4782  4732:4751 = 0.79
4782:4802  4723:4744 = 0.91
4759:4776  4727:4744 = 0.88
